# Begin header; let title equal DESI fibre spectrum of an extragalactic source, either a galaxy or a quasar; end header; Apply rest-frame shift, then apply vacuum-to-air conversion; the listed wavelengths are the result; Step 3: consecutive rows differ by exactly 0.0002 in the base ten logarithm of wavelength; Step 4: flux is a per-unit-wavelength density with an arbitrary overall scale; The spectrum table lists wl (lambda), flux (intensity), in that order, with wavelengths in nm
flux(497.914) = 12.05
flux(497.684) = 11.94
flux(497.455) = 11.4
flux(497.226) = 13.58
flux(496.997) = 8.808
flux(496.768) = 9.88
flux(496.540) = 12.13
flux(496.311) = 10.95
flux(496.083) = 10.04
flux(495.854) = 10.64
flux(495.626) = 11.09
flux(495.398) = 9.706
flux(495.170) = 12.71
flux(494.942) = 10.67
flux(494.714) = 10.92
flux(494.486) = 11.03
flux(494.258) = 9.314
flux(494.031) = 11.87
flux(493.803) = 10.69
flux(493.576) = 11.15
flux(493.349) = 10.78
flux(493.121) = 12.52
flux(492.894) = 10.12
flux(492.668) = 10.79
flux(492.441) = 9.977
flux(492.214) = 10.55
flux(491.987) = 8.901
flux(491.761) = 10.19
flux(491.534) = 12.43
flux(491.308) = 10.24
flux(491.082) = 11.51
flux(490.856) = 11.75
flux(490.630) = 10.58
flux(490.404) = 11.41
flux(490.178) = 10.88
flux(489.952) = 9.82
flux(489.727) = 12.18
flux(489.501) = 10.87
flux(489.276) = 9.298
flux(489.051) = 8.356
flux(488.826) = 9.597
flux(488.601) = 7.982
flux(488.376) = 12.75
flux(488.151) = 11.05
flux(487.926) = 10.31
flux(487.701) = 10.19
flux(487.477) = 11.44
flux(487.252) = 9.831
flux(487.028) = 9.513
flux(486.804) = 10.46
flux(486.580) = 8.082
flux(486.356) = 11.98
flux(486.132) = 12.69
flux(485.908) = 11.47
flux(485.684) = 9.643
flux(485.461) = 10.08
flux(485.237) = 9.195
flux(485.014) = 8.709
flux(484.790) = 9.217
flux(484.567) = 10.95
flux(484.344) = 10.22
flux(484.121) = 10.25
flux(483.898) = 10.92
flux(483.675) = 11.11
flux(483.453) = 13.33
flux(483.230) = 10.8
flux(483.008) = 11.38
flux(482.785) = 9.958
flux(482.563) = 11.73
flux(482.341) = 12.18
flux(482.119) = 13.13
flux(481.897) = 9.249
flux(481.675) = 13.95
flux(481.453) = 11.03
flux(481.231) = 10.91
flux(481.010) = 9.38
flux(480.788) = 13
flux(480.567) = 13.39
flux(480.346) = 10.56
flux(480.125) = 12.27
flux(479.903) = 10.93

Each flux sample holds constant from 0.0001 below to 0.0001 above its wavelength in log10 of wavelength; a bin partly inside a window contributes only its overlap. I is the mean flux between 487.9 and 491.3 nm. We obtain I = 10.6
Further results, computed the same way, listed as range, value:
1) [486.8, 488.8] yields 10.4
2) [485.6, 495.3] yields 10.7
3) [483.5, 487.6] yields 10.4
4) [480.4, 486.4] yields 11.1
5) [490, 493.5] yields 10.8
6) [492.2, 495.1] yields 10.8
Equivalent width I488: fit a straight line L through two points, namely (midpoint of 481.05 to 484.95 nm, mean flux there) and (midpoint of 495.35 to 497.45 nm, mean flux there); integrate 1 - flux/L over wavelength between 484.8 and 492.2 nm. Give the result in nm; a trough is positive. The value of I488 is 0.40 nm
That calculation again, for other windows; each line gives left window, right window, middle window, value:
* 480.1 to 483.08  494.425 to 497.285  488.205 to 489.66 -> 0.17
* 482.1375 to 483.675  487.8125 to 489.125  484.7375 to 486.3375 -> 0.09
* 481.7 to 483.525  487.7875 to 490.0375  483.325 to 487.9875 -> 0.19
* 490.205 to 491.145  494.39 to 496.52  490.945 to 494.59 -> 0.11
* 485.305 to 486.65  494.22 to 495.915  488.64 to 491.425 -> 0.07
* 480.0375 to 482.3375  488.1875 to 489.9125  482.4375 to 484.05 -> 0.00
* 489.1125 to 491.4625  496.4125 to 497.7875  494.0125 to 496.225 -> 0.08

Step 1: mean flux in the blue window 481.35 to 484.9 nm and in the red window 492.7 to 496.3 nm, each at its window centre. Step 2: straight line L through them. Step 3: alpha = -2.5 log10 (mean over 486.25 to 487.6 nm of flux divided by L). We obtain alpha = 0.09 mag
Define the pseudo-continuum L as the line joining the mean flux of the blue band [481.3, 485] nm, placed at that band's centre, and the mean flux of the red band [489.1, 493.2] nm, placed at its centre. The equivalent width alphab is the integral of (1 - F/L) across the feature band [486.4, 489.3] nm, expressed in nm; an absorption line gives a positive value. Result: 0.24 nm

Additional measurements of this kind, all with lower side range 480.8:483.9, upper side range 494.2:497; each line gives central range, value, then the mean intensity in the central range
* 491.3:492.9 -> 0.069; 10.4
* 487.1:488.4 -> 0.043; 10.8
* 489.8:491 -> 0.004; 10.9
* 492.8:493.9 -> -0.025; 11.1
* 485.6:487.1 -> 0.083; 10.6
